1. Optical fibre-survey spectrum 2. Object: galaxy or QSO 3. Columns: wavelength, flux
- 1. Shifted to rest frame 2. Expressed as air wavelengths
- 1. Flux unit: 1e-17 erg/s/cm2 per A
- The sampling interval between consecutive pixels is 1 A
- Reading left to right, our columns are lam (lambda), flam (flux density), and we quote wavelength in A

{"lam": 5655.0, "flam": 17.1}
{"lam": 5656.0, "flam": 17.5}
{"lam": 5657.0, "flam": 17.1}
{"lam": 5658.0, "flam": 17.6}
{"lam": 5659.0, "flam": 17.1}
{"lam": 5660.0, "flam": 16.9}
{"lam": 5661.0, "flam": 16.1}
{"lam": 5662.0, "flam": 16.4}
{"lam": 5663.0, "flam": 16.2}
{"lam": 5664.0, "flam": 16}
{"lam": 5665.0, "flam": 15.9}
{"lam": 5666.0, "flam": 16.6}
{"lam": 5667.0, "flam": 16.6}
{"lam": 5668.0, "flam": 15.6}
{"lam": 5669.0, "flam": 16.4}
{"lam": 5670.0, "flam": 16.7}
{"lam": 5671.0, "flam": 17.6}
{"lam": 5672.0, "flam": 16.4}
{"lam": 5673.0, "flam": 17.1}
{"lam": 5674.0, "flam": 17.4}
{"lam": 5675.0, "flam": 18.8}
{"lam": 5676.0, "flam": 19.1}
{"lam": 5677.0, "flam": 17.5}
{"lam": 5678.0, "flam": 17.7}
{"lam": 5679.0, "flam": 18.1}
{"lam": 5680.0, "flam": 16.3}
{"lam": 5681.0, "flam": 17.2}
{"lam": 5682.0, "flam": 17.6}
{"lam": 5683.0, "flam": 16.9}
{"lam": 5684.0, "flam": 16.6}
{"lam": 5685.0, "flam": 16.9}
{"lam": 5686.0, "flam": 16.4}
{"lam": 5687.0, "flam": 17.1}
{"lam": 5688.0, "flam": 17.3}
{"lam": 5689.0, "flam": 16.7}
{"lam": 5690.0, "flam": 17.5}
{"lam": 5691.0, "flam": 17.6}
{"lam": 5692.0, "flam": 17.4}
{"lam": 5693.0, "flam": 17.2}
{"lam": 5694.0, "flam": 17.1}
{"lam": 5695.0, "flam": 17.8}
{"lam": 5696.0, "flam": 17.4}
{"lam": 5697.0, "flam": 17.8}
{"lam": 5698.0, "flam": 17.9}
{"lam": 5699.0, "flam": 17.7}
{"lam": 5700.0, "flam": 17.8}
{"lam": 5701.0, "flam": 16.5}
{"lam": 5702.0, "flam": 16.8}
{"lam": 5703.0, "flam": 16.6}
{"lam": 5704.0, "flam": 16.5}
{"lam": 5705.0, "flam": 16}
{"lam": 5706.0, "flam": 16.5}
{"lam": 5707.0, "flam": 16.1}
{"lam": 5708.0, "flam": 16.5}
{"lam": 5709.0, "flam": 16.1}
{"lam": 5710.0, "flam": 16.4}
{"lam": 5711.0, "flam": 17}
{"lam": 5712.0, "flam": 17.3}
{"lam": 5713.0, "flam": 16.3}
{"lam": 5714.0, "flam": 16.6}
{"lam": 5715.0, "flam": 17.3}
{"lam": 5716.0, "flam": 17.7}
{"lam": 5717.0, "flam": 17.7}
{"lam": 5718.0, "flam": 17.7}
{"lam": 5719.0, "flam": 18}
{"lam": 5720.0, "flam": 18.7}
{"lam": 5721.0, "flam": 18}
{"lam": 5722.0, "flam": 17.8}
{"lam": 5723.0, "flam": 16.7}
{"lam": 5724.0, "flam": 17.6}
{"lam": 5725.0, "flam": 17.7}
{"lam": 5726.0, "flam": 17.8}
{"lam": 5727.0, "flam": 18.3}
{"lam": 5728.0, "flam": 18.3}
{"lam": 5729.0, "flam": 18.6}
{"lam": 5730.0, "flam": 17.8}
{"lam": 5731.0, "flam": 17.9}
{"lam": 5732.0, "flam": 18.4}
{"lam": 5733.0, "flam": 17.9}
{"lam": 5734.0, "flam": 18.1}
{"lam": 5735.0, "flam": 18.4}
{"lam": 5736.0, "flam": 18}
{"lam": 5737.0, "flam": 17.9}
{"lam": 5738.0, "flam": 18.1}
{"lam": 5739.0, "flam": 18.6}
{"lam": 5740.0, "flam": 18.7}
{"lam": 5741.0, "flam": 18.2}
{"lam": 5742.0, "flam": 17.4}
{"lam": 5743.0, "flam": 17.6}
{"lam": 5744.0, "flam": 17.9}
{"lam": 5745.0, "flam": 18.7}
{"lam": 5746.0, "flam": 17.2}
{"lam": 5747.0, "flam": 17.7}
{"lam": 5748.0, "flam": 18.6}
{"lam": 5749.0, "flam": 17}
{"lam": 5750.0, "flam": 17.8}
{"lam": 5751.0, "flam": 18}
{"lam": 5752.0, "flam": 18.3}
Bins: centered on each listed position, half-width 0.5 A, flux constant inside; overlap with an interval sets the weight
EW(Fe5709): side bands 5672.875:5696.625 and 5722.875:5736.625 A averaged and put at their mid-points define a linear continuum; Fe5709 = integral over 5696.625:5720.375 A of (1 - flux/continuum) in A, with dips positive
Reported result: 0.9 A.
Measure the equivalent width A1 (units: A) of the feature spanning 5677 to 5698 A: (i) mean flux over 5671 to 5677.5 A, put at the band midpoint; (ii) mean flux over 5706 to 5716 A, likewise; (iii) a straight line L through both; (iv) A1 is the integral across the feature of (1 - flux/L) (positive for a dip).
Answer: 0.1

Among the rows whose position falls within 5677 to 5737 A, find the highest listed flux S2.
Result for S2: 18.7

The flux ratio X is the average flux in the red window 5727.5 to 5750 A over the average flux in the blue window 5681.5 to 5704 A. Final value 1.0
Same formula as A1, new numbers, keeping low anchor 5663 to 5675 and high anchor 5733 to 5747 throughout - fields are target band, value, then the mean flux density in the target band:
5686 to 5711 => 0.33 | 17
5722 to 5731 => -0.04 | 17.9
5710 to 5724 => 0.14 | 17.4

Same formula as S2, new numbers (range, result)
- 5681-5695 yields 17.8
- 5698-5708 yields 17.9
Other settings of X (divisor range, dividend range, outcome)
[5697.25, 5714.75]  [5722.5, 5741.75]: 1.08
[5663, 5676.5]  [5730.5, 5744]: 1.07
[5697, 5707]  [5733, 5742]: 1.07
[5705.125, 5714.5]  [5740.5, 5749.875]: 1.08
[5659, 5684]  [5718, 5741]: 1.06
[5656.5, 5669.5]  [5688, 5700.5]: 1.06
